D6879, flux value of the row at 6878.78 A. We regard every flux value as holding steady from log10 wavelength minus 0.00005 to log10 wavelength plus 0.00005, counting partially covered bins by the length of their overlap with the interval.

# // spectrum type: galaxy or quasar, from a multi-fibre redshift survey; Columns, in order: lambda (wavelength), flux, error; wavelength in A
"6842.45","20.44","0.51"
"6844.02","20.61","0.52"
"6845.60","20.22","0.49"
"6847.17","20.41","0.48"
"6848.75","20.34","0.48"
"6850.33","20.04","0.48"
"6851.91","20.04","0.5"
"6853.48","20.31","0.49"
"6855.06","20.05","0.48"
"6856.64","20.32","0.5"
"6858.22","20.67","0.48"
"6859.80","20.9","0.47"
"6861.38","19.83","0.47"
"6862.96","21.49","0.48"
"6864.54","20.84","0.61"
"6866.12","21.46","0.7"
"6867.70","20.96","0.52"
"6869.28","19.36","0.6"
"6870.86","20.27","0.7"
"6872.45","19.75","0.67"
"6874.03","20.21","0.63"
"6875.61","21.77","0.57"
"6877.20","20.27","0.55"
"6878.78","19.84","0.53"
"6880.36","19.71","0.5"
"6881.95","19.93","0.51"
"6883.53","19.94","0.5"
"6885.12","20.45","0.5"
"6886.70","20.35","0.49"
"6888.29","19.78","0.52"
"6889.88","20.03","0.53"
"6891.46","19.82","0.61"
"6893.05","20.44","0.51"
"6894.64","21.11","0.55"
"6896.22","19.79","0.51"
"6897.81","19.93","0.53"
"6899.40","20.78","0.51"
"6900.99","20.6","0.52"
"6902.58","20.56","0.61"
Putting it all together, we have 19.84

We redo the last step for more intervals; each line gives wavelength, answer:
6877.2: 20.27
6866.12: 21.46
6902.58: 20.56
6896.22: 19.79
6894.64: 21.11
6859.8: 20.9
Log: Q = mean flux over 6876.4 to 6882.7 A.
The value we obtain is 19.9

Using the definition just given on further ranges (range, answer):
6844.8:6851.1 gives 20.2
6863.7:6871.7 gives 20.6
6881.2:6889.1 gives 20.1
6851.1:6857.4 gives 20.2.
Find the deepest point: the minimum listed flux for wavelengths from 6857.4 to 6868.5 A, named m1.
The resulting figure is 19.83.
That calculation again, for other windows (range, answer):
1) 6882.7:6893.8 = 19.78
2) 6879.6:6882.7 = 19.71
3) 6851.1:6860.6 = 20.04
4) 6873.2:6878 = 20.21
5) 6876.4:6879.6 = 19.84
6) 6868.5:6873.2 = 19.36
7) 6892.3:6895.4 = 20.44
